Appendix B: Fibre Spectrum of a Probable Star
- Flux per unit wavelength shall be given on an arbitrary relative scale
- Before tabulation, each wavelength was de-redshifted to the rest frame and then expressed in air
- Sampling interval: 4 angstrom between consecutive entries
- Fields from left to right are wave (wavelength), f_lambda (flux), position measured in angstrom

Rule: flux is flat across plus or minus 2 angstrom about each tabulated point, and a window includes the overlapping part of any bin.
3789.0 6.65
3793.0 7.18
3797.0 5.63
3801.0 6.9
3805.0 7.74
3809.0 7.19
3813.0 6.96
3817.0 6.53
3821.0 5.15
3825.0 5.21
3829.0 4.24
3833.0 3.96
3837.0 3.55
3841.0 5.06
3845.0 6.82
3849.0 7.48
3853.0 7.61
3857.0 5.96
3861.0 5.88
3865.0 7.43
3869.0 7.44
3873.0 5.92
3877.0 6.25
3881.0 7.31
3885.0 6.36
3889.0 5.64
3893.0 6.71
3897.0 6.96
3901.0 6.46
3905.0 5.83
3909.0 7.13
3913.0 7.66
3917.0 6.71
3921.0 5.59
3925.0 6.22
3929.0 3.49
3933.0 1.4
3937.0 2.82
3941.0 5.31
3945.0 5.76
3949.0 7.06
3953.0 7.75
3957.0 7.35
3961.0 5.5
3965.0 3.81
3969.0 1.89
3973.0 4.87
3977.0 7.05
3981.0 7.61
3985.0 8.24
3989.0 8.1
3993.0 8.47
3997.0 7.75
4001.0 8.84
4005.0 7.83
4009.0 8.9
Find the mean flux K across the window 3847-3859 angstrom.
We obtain 7.02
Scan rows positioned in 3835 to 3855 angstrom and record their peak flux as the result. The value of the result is 7.61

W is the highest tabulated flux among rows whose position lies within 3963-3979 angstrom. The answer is 7.05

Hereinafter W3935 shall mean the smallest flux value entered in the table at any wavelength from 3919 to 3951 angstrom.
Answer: 1.4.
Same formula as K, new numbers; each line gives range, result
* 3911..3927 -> 6.54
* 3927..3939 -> 2.57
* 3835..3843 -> 4.3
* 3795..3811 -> 6.87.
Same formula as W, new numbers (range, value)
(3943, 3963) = 7.75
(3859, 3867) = 7.43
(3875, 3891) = 7.31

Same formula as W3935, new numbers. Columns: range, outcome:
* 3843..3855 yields 6.82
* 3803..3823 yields 5.15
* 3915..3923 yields 5.59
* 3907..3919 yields 6.71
